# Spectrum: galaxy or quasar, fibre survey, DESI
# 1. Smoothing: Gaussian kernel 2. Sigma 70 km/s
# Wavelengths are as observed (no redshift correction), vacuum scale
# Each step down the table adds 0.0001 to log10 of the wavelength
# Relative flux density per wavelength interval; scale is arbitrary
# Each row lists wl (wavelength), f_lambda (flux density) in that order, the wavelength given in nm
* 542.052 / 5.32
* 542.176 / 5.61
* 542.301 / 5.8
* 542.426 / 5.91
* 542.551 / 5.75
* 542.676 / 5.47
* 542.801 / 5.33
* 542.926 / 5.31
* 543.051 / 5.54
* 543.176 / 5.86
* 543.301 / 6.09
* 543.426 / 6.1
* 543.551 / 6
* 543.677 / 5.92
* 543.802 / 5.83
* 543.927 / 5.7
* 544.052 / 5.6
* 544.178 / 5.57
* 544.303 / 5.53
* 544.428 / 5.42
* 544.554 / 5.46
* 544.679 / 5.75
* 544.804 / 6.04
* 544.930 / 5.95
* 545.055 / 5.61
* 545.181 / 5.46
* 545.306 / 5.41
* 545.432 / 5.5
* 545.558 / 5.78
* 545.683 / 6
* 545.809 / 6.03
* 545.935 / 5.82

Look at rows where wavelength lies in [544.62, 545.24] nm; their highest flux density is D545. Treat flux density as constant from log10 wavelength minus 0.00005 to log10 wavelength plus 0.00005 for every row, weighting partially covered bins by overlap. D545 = 6.04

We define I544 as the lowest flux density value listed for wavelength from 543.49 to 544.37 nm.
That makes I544 5.53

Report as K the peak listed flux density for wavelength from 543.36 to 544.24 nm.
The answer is 6.1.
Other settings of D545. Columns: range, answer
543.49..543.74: 6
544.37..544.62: 5.46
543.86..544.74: 5.75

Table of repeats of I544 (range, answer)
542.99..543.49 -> 5.54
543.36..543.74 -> 5.92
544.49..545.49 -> 5.41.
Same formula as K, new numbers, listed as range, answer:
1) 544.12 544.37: 5.57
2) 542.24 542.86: 5.91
